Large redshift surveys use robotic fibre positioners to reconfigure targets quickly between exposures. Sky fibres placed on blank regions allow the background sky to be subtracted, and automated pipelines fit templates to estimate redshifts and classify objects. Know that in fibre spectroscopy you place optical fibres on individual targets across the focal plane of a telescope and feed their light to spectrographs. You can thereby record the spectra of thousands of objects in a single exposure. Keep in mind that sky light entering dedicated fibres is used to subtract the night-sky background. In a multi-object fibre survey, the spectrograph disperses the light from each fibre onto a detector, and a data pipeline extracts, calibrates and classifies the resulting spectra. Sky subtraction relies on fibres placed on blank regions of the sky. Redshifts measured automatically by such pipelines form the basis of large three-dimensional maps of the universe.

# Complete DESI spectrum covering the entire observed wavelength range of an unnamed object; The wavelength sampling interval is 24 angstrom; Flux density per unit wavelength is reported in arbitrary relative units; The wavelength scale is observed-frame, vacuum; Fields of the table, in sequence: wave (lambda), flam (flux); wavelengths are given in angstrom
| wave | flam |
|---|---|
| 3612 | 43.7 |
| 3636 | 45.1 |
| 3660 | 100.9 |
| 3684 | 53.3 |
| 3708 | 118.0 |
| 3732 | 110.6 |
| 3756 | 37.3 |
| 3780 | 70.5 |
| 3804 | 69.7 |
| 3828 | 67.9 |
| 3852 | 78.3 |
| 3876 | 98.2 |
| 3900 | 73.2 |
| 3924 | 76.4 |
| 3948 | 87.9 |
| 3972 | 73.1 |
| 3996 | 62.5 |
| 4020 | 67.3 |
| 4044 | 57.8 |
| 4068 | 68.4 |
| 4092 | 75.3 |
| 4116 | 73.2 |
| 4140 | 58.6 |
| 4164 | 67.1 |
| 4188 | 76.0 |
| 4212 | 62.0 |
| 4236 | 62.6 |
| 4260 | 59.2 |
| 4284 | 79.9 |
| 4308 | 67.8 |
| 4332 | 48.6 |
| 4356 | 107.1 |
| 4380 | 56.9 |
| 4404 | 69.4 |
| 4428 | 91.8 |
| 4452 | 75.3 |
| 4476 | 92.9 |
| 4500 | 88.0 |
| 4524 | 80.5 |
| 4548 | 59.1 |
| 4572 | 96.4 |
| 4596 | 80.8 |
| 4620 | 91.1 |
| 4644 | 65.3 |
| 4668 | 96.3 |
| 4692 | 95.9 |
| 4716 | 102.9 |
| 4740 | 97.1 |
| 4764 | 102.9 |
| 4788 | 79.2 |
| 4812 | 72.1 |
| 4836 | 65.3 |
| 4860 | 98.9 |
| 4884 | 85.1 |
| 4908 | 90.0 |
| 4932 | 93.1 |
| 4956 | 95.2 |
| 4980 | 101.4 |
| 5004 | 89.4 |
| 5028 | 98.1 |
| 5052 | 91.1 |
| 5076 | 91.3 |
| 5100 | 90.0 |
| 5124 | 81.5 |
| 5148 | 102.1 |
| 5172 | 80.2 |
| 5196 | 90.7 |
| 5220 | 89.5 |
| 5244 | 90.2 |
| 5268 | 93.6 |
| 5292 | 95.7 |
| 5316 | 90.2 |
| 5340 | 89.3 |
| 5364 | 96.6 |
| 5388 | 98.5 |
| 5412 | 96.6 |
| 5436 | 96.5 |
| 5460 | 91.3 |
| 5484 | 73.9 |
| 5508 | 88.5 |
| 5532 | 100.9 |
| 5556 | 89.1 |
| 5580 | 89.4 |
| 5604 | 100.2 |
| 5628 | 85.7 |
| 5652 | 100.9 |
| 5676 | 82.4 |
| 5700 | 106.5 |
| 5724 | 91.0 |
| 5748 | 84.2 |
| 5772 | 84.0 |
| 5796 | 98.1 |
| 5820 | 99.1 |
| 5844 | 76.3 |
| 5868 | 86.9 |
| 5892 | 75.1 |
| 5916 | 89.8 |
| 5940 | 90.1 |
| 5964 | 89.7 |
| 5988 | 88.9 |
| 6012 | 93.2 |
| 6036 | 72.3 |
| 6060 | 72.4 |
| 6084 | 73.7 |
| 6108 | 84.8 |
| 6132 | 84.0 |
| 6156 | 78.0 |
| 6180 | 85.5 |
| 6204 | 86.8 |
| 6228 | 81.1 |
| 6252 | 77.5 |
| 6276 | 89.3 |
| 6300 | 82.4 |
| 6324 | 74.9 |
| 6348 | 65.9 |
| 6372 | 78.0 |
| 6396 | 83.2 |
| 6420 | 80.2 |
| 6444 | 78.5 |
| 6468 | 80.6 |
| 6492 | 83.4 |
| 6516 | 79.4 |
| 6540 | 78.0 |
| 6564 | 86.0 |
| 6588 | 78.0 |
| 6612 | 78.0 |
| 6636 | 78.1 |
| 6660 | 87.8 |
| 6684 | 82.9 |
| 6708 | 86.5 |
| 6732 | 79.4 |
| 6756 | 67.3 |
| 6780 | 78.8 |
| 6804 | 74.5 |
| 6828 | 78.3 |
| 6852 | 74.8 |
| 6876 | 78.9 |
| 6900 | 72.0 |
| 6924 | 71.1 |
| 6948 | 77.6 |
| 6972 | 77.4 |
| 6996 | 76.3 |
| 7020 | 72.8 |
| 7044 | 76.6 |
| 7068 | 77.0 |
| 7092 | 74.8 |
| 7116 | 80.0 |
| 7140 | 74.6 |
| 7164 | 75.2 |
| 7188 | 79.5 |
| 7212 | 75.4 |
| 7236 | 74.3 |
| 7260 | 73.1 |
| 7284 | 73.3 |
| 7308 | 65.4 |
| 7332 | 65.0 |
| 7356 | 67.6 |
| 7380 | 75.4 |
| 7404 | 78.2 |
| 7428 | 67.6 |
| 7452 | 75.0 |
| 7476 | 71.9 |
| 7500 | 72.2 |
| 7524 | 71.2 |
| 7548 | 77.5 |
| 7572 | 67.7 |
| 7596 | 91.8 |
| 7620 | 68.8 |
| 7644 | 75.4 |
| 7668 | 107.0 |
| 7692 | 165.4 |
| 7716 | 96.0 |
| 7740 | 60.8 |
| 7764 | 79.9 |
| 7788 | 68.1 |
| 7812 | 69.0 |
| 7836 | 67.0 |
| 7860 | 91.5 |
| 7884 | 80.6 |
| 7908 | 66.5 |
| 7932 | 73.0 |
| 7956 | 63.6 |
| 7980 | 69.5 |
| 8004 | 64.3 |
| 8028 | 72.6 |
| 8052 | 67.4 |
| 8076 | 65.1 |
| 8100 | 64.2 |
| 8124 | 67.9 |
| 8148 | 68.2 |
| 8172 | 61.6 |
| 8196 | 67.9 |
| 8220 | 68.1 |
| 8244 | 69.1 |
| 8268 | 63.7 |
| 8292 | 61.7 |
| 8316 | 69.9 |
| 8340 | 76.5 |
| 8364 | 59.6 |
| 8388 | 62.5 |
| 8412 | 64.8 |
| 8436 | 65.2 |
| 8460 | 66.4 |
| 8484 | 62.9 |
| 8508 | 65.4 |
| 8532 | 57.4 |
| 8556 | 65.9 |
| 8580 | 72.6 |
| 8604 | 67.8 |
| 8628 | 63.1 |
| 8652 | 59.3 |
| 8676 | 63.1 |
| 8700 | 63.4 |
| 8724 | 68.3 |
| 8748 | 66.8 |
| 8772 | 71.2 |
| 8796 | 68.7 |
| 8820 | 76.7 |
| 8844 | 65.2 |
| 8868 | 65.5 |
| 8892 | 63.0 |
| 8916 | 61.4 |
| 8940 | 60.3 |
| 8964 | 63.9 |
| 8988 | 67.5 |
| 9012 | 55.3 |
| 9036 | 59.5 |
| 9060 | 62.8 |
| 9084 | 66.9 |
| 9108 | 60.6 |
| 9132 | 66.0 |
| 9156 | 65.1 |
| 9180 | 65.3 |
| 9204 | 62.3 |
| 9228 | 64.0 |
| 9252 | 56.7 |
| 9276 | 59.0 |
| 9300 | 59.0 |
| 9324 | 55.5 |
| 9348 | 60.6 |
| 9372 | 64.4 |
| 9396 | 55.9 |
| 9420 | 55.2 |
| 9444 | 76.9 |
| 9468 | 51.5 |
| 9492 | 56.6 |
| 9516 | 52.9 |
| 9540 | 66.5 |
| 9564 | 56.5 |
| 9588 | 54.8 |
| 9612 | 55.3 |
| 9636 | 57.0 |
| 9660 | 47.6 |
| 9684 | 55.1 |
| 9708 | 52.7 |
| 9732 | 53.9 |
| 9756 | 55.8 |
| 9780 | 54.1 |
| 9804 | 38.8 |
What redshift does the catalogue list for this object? 0.170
